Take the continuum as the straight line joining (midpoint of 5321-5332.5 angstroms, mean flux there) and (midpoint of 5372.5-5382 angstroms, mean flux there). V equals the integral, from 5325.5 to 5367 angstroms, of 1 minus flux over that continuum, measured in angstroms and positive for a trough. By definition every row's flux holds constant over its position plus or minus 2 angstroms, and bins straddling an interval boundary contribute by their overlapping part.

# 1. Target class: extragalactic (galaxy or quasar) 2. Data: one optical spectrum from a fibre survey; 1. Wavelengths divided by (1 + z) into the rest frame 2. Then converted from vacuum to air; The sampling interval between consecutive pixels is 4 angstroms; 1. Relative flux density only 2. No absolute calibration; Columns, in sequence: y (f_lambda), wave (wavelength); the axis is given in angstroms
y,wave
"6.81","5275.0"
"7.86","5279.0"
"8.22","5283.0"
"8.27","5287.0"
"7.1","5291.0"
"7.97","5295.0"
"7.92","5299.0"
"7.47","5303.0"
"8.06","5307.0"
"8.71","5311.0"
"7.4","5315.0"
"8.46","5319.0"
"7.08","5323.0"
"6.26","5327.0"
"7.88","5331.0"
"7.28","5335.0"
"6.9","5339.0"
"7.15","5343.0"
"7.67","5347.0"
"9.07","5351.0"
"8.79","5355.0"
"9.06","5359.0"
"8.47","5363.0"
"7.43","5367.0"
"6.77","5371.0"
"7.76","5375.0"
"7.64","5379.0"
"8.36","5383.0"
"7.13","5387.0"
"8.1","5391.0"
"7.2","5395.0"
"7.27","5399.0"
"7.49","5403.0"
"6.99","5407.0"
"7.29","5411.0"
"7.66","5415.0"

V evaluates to -3.07 angstroms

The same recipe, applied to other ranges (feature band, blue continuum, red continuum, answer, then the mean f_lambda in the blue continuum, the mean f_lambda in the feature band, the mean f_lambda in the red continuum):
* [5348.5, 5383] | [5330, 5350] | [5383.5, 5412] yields -3.3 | 7.44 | 8.13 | 7.41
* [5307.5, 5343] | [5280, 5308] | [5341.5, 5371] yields 2.2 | 7.85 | 7.5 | 8.15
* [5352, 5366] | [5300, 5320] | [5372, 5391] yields -1.6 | 7.99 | 8.7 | 7.71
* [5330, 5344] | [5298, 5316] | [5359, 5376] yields 1.0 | 7.94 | 7.27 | 7.77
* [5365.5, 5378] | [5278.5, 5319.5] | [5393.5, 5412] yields 0.2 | 7.93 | 7.34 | 7.25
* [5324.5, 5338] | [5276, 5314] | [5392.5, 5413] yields 1.0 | 7.91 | 7.12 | 7.27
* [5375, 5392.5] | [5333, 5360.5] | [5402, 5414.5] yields -0.5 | 7.97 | 7.79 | 7.29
